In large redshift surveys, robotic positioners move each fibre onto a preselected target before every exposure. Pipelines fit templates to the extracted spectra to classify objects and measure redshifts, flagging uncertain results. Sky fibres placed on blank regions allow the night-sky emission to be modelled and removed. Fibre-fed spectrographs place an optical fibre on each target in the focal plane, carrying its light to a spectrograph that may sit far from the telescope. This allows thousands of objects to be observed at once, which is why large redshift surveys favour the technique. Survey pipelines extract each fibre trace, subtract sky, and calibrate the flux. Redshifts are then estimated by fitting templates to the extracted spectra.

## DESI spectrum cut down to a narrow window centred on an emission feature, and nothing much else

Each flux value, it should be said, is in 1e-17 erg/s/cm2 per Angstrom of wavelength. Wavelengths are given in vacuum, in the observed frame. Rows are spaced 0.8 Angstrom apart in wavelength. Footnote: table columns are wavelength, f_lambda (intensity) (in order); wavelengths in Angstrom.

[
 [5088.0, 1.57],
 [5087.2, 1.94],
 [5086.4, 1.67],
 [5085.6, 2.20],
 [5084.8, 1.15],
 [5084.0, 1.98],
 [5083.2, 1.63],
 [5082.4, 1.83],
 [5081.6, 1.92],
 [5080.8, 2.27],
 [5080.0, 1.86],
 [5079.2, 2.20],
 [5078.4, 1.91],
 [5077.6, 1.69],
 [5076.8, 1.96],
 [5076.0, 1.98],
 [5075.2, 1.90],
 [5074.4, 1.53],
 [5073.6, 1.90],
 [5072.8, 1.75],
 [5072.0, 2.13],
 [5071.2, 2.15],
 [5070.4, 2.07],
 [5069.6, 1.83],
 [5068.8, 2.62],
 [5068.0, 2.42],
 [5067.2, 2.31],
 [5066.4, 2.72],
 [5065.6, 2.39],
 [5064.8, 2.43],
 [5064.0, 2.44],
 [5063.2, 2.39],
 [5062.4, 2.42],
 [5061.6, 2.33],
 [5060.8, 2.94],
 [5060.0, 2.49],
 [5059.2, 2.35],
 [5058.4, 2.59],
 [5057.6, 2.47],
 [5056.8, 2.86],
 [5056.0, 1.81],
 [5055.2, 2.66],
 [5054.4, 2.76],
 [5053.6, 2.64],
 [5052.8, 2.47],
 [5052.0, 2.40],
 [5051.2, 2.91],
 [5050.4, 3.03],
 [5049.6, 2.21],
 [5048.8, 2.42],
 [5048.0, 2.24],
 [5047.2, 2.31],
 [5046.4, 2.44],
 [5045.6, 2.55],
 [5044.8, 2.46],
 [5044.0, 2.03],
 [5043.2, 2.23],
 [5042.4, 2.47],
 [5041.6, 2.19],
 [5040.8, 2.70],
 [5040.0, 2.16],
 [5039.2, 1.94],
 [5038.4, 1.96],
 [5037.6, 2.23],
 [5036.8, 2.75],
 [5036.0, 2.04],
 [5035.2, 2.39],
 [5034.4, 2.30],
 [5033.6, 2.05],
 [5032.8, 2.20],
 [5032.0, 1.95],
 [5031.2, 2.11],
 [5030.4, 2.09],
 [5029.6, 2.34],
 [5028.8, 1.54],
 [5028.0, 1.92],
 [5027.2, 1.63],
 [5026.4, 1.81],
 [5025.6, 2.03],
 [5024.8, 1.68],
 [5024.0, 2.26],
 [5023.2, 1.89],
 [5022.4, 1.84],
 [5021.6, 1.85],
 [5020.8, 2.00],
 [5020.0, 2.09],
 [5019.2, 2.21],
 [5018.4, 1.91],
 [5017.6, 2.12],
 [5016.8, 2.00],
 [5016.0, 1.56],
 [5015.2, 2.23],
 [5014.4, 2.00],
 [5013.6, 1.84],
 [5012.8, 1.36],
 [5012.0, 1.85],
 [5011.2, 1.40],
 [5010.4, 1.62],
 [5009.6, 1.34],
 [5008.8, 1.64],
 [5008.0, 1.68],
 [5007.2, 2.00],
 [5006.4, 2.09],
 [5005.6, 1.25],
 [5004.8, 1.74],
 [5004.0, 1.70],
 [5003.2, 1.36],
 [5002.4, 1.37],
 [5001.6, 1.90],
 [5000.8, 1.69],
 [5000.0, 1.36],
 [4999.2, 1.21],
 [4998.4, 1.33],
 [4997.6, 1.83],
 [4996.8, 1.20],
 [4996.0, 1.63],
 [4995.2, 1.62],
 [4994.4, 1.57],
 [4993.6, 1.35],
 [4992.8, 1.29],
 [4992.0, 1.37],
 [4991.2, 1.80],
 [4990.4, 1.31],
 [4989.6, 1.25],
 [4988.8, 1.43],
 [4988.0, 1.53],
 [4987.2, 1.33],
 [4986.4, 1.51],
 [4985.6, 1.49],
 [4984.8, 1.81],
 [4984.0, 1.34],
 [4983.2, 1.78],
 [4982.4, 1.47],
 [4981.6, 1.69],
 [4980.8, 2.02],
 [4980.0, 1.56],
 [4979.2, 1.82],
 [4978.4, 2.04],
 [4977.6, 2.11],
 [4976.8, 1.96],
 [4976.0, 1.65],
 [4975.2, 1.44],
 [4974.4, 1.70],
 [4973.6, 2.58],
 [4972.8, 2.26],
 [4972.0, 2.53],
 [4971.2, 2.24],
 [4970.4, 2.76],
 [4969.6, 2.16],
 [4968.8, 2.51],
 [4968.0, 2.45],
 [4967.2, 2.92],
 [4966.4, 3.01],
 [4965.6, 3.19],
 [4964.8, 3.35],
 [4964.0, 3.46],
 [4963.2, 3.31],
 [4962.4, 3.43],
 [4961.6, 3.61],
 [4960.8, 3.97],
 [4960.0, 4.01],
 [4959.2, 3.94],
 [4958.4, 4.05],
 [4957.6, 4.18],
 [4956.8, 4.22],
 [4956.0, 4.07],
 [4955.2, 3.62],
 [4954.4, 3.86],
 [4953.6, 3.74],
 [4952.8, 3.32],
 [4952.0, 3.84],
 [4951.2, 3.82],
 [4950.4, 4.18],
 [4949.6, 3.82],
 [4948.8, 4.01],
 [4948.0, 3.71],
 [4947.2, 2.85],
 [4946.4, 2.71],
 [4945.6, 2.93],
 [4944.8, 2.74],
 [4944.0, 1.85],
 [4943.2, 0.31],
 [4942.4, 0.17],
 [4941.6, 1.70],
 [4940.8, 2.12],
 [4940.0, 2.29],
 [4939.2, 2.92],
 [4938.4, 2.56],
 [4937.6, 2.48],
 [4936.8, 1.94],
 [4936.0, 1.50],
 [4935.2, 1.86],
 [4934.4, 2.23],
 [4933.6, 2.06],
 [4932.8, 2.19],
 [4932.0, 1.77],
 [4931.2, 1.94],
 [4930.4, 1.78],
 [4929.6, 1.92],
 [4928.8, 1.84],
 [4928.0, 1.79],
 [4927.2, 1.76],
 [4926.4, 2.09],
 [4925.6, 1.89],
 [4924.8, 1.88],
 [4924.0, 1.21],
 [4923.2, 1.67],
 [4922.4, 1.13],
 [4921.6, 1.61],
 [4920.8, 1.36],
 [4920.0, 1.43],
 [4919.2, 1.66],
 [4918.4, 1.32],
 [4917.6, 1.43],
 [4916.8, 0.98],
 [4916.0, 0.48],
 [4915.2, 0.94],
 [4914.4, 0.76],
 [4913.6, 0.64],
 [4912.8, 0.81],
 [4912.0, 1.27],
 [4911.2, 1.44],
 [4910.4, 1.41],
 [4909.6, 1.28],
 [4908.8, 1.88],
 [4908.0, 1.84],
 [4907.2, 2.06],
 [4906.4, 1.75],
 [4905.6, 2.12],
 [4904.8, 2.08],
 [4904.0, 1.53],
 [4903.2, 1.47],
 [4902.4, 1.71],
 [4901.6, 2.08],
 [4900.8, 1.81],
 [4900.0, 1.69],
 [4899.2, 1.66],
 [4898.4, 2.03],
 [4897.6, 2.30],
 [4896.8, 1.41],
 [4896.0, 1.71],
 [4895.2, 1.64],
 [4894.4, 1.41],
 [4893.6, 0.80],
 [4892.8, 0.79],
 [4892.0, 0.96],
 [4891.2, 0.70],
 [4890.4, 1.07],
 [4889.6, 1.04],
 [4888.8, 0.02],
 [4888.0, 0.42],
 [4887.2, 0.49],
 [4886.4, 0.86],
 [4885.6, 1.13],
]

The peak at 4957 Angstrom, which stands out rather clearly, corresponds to Lyman alpha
